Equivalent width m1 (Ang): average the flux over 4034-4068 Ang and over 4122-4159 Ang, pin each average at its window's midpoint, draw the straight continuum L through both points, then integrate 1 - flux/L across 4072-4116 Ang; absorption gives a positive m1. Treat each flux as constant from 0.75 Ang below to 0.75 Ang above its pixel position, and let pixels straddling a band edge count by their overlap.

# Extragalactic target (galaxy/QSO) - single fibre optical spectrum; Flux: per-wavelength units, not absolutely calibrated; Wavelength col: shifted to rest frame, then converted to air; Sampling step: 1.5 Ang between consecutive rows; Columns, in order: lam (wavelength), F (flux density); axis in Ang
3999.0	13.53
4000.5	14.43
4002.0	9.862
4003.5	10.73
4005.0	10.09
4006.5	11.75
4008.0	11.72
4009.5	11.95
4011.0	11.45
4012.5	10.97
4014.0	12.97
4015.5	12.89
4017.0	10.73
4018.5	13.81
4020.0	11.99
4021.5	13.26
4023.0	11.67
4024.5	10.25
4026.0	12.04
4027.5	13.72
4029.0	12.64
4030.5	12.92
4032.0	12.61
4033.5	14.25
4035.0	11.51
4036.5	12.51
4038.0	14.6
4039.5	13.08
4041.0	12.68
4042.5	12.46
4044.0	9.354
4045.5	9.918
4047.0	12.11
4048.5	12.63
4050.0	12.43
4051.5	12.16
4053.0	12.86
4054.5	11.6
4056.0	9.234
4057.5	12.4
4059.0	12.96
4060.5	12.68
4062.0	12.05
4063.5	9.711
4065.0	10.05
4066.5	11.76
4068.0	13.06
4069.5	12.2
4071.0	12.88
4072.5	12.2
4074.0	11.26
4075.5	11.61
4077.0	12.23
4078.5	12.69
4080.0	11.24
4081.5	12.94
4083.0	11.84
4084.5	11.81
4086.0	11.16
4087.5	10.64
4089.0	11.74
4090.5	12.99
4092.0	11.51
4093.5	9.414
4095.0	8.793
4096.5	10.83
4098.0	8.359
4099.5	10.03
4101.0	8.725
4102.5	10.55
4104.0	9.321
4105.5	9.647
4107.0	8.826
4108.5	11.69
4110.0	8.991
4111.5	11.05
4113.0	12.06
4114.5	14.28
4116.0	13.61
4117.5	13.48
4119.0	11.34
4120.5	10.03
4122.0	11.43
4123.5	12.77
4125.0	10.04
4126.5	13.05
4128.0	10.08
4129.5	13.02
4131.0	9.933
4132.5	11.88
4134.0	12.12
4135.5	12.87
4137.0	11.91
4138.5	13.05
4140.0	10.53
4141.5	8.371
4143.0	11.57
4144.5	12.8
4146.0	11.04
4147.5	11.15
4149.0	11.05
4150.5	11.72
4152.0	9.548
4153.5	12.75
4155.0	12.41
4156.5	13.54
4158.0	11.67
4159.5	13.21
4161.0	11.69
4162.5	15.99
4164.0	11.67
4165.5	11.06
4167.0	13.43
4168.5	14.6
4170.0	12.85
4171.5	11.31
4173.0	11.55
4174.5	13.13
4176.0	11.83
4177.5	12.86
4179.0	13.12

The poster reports 2.8 Ang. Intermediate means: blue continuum 11.9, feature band 11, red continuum 11.6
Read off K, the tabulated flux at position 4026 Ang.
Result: 12.04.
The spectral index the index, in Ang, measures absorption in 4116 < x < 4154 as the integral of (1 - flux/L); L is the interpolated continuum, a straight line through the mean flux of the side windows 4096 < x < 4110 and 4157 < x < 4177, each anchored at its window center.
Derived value -1.4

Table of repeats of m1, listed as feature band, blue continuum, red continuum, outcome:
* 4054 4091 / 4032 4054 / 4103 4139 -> 0.7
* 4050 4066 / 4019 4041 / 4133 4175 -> 1.2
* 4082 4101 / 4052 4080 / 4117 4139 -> 1.8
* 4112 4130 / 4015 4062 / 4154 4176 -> 0.7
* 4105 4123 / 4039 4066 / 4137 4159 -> 0.3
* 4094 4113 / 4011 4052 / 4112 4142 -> 3.4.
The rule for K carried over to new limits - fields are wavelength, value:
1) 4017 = 10.73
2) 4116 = 13.61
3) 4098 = 8.359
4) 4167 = 13.43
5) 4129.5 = 13.02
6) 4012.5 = 10.97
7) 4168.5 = 14.6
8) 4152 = 9.548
